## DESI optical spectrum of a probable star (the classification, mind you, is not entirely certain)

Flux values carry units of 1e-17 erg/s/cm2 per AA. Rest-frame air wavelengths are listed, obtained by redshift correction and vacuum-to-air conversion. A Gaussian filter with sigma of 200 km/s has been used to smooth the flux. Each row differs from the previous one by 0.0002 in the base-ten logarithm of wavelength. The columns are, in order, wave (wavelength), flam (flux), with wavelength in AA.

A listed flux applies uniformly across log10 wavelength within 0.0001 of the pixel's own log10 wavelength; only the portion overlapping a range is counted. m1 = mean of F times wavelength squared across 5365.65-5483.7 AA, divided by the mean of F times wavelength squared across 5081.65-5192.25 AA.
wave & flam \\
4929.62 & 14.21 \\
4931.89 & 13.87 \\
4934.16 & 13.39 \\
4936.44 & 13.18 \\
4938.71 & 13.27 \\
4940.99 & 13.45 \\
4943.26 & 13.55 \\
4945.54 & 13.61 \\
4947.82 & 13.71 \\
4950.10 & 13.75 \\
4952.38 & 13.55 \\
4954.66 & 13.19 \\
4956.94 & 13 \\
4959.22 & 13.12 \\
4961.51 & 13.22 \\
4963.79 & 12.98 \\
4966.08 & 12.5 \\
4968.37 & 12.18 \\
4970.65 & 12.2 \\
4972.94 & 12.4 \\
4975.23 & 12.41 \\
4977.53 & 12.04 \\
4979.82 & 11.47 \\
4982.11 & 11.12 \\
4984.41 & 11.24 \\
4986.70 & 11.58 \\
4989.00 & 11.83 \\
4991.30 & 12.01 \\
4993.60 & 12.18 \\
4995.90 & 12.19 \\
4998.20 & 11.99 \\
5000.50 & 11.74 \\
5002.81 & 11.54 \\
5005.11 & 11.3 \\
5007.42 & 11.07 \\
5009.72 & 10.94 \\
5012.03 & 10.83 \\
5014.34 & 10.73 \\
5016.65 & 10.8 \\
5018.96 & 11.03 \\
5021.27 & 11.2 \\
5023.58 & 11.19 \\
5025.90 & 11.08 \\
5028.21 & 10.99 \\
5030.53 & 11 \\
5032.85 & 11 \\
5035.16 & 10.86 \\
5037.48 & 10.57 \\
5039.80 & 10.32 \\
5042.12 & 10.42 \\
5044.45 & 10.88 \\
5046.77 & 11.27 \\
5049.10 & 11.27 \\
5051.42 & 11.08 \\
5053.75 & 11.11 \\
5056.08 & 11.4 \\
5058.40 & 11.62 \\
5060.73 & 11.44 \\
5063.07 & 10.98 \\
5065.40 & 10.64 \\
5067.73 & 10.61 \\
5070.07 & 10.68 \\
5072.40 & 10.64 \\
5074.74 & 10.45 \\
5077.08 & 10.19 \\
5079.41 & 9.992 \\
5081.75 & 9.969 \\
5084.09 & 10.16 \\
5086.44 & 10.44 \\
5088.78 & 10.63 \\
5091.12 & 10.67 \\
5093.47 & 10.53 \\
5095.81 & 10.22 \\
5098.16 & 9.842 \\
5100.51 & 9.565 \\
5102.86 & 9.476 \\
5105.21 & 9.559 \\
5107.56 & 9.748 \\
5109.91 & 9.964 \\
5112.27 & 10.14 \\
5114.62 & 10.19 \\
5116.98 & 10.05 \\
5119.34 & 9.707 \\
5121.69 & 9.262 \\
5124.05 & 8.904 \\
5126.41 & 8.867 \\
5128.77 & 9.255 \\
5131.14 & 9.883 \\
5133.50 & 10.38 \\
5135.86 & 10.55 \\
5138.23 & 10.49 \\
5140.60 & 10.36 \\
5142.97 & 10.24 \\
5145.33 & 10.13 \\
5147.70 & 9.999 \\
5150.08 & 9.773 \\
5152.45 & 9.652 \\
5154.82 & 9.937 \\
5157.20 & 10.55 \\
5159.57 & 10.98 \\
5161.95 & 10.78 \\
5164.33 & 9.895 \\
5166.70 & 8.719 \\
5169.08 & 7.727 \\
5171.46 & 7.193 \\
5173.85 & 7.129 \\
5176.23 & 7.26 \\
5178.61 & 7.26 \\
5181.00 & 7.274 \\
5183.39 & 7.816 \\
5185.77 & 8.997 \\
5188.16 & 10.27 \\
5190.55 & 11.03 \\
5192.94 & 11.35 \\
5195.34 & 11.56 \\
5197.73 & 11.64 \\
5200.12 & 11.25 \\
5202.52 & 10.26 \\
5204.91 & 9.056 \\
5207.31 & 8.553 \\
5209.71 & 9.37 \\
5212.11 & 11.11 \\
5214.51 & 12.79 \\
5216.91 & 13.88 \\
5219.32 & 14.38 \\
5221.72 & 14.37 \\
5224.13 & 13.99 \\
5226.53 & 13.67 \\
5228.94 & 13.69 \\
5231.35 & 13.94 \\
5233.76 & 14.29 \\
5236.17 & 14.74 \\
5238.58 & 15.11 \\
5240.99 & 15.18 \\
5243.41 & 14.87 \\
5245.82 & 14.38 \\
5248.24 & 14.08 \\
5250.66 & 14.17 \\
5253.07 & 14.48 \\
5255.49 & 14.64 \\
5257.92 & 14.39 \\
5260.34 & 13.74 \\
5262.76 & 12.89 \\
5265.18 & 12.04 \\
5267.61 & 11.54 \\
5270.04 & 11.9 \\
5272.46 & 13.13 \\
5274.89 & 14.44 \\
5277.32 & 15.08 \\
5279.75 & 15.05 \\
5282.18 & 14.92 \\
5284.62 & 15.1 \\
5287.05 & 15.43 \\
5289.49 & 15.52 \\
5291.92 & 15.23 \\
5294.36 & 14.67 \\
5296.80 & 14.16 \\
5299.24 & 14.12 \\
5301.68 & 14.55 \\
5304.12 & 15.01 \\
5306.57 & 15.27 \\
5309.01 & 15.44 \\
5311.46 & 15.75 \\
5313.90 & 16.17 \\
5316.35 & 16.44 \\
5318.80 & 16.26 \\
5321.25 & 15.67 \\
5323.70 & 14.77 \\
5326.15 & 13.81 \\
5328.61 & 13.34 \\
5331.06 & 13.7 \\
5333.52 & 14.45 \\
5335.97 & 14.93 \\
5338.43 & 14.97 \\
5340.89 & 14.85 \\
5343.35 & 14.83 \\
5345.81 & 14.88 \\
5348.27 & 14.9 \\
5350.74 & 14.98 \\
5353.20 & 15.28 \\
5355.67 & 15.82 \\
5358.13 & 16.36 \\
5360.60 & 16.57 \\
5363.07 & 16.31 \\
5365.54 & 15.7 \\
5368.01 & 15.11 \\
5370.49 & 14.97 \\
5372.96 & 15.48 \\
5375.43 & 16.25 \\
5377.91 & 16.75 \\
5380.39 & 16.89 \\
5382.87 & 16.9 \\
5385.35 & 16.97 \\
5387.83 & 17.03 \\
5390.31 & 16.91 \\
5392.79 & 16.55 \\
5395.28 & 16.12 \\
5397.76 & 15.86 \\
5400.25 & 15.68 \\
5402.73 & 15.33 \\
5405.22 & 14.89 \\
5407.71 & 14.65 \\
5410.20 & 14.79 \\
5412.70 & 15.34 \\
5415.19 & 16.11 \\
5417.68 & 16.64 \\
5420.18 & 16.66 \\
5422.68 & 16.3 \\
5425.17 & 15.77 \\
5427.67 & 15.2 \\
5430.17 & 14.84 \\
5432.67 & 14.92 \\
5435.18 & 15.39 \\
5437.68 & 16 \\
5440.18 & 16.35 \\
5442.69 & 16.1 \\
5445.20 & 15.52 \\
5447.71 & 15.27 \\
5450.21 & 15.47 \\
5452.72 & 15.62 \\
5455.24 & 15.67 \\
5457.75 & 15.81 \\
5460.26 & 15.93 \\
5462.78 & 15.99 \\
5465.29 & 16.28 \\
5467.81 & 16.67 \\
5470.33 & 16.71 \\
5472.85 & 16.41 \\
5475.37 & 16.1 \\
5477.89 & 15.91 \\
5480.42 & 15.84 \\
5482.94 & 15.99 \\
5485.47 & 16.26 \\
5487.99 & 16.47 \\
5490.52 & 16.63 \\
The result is 1.85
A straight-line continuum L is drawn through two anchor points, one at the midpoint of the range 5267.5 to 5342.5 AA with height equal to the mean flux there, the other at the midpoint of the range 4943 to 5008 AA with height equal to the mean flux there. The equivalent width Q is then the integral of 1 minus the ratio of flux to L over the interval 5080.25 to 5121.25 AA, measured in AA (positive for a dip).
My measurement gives 10.0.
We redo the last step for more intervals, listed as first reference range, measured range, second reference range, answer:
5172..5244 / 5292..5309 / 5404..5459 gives -1.99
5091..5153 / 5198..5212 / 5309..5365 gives 2.36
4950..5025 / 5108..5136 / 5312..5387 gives 7.43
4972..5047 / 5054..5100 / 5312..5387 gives 5.87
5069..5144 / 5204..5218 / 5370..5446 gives 1.48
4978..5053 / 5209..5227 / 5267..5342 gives 0.88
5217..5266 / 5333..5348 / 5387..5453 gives 0.20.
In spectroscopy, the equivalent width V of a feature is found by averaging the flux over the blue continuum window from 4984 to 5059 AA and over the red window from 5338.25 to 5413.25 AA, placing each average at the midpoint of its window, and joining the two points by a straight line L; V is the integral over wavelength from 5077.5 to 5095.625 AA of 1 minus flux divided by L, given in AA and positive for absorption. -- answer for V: 2.6 AA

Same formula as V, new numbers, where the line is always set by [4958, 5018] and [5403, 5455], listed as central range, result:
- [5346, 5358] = -0.3 AA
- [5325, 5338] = 0.6 AA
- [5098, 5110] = 3.0 AA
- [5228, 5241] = -0.5 AA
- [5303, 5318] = -1.2 AA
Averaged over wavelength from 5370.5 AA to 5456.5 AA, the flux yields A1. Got 15.9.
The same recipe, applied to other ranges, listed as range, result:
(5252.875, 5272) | 13.1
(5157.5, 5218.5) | 9.77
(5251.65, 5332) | 14.5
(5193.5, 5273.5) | 13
